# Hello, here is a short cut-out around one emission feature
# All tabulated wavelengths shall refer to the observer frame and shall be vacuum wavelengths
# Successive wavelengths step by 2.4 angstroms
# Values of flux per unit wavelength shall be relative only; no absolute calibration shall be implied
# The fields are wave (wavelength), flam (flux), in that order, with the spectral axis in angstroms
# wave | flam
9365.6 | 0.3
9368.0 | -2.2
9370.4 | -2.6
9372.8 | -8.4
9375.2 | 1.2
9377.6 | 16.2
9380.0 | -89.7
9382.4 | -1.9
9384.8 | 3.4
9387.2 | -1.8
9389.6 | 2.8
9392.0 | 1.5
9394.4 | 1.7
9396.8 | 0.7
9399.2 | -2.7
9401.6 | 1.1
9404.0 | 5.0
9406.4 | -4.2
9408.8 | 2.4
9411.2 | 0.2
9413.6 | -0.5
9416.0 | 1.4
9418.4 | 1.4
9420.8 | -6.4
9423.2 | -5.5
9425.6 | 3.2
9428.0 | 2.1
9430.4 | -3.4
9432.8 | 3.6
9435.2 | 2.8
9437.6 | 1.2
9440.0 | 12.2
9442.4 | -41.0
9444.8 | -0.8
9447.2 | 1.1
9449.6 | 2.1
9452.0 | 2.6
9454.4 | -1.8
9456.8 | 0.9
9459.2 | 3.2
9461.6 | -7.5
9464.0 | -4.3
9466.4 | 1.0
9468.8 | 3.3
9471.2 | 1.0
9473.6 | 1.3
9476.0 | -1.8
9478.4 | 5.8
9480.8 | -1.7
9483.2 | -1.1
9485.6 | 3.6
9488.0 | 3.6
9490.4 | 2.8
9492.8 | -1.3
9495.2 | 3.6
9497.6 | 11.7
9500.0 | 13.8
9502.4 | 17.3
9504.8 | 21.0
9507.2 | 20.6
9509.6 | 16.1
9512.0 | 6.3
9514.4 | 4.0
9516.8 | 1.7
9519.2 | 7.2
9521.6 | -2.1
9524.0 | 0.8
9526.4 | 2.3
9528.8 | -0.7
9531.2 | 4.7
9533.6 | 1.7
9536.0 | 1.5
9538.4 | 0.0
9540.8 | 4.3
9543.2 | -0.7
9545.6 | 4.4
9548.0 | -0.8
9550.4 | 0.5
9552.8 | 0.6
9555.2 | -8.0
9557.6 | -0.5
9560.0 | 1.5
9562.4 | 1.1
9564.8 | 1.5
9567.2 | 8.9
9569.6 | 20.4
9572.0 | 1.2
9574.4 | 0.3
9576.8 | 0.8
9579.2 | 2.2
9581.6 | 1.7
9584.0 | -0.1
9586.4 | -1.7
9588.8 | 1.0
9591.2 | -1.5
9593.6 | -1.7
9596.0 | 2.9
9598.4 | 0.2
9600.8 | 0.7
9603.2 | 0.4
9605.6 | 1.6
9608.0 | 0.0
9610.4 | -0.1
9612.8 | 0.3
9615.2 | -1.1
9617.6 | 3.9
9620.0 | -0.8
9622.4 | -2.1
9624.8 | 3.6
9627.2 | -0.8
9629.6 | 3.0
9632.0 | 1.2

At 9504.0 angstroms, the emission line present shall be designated [O II] 3727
